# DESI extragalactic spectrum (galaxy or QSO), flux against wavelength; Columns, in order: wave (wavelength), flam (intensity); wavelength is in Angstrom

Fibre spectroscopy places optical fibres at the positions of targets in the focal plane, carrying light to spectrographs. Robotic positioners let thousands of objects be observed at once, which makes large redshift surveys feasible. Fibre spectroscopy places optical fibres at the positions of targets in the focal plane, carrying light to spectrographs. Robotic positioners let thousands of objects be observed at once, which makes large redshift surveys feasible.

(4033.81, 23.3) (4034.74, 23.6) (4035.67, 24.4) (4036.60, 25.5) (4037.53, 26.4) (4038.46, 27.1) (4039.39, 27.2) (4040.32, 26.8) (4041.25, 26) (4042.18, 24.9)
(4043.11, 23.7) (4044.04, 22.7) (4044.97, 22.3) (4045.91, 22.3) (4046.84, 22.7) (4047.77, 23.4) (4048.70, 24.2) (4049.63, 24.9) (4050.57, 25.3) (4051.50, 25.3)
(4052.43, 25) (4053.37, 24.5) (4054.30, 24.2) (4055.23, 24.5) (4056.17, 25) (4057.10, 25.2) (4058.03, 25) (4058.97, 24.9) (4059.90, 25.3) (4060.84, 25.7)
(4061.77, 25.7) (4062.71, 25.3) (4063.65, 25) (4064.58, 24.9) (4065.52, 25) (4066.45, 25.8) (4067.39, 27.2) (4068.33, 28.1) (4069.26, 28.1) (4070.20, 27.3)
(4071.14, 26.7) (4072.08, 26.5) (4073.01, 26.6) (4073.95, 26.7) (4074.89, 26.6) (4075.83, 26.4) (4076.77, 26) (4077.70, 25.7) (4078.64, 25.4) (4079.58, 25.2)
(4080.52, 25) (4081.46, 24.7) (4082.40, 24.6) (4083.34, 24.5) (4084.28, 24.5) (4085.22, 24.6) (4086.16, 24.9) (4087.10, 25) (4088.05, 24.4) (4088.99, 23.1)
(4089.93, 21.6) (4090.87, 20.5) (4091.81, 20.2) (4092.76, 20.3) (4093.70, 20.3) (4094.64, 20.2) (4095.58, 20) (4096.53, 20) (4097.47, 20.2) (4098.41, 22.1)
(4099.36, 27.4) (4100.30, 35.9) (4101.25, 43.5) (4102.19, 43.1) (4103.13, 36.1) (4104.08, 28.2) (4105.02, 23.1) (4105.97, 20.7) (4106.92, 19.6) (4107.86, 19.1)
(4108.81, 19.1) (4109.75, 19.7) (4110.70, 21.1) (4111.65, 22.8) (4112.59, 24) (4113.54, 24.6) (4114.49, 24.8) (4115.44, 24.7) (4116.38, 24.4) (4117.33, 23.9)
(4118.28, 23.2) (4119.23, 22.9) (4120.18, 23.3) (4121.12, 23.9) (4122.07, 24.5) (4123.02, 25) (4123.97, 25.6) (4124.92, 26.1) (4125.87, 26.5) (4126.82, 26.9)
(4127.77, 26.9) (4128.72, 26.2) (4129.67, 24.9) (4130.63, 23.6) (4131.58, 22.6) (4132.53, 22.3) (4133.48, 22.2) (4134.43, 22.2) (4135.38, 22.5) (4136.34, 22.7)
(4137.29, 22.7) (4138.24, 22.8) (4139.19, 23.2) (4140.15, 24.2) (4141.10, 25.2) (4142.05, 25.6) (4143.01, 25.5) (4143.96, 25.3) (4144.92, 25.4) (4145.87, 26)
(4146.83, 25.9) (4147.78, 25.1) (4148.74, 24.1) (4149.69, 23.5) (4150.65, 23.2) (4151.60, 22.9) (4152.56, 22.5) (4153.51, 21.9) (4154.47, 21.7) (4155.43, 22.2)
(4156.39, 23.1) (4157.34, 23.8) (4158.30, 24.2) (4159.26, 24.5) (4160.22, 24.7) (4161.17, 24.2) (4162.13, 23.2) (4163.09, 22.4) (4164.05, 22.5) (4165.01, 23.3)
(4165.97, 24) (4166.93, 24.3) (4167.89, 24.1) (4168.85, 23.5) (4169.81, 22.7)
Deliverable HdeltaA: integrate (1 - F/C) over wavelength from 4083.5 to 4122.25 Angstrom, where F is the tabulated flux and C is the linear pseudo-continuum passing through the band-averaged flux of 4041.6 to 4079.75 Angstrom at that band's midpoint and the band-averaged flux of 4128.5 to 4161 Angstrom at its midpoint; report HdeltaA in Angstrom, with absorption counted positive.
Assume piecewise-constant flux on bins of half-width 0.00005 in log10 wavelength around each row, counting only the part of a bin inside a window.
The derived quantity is 0.4 Angstrom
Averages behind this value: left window 25.3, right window 23.8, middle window 24.3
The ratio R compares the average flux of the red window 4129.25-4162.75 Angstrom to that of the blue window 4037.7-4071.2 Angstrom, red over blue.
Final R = 0.94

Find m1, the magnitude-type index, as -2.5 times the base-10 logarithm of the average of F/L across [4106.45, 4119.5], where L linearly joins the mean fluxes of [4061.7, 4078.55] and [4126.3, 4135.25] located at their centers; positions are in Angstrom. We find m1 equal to 0.108 mag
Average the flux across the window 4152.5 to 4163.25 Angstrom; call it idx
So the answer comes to 23.3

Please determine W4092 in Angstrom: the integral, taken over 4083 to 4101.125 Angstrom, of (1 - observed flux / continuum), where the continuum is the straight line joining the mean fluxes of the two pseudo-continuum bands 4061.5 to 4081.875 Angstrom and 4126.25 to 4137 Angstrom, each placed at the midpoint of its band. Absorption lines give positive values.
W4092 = 1.3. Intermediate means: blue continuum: 26.1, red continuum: 23.9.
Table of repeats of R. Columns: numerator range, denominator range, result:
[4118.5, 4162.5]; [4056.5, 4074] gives 0.92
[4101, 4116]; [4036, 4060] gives 1.03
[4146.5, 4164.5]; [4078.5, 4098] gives 1.03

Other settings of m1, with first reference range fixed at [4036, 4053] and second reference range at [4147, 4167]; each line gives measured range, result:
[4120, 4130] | -0.076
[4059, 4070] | -0.064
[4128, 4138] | 0.020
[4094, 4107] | -0.136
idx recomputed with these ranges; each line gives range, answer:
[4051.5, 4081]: 25.8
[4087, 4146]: 24.3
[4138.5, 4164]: 23.9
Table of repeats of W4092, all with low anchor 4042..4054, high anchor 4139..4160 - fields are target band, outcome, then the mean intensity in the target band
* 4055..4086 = -2.26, 25.7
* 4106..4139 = 0.83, 23.4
